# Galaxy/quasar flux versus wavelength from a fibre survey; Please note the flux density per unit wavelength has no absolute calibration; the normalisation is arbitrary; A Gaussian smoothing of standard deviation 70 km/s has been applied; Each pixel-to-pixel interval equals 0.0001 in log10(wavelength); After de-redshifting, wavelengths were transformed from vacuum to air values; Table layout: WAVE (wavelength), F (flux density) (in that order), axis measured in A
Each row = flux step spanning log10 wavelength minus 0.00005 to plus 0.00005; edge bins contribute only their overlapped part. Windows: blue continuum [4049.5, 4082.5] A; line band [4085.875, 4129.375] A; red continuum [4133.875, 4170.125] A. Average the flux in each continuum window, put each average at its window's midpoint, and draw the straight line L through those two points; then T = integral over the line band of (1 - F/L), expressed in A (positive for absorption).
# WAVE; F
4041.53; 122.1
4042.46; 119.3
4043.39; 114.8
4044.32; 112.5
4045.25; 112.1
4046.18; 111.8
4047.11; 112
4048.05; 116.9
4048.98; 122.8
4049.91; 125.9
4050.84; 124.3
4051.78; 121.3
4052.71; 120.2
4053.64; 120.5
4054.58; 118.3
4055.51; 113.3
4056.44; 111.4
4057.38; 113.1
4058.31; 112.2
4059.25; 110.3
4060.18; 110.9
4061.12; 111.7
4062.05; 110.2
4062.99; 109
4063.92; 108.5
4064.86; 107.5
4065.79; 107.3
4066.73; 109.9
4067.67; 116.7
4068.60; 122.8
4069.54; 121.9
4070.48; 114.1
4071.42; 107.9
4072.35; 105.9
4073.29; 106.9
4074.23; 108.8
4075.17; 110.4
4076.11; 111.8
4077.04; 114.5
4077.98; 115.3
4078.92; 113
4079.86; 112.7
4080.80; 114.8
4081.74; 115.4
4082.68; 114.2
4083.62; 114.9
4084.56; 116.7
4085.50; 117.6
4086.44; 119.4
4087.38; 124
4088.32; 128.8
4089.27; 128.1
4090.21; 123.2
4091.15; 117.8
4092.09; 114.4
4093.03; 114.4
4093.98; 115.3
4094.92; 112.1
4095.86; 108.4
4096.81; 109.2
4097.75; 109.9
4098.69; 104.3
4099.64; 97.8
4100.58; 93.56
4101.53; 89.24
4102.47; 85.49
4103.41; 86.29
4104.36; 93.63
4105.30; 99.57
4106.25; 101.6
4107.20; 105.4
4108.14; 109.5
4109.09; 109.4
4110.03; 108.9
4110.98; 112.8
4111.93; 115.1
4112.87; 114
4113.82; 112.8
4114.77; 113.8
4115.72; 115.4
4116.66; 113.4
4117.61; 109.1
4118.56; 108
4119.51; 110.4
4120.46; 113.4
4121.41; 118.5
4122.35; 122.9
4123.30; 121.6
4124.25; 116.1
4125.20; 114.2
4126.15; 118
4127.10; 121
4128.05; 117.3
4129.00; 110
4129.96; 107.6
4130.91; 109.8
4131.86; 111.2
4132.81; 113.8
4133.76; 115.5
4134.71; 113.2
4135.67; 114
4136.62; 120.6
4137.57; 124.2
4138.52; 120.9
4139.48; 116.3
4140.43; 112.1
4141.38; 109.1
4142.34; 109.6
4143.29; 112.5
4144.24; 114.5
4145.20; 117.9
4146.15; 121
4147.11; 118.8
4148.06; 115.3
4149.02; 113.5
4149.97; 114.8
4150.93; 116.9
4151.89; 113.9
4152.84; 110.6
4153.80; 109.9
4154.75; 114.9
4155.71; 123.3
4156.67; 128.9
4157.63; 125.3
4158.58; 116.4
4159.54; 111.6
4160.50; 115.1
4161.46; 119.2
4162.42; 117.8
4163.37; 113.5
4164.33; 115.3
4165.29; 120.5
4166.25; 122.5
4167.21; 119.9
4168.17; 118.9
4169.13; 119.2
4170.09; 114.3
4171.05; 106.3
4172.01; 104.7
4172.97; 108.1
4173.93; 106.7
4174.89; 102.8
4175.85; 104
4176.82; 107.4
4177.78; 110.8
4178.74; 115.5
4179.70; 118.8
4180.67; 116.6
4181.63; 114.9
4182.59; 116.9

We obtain 1.6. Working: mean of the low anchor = 114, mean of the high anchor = 117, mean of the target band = 111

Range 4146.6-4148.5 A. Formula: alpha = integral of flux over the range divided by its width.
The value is 117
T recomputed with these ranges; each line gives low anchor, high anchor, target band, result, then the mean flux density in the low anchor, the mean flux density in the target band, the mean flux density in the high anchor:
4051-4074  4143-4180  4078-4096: -0.6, 113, 117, 115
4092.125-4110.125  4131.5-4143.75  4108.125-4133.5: -1.0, 103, 114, 115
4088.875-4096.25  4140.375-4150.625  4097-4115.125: 2.0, 117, 103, 115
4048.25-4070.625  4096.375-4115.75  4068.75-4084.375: -0.3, 115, 113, 104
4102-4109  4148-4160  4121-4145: -1.5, 98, 115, 117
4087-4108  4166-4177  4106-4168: -3.3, 107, 115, 111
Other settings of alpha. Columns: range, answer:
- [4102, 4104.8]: 88.5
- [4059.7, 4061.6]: 112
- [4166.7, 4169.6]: 119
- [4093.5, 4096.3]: 112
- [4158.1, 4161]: 114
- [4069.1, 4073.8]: 111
